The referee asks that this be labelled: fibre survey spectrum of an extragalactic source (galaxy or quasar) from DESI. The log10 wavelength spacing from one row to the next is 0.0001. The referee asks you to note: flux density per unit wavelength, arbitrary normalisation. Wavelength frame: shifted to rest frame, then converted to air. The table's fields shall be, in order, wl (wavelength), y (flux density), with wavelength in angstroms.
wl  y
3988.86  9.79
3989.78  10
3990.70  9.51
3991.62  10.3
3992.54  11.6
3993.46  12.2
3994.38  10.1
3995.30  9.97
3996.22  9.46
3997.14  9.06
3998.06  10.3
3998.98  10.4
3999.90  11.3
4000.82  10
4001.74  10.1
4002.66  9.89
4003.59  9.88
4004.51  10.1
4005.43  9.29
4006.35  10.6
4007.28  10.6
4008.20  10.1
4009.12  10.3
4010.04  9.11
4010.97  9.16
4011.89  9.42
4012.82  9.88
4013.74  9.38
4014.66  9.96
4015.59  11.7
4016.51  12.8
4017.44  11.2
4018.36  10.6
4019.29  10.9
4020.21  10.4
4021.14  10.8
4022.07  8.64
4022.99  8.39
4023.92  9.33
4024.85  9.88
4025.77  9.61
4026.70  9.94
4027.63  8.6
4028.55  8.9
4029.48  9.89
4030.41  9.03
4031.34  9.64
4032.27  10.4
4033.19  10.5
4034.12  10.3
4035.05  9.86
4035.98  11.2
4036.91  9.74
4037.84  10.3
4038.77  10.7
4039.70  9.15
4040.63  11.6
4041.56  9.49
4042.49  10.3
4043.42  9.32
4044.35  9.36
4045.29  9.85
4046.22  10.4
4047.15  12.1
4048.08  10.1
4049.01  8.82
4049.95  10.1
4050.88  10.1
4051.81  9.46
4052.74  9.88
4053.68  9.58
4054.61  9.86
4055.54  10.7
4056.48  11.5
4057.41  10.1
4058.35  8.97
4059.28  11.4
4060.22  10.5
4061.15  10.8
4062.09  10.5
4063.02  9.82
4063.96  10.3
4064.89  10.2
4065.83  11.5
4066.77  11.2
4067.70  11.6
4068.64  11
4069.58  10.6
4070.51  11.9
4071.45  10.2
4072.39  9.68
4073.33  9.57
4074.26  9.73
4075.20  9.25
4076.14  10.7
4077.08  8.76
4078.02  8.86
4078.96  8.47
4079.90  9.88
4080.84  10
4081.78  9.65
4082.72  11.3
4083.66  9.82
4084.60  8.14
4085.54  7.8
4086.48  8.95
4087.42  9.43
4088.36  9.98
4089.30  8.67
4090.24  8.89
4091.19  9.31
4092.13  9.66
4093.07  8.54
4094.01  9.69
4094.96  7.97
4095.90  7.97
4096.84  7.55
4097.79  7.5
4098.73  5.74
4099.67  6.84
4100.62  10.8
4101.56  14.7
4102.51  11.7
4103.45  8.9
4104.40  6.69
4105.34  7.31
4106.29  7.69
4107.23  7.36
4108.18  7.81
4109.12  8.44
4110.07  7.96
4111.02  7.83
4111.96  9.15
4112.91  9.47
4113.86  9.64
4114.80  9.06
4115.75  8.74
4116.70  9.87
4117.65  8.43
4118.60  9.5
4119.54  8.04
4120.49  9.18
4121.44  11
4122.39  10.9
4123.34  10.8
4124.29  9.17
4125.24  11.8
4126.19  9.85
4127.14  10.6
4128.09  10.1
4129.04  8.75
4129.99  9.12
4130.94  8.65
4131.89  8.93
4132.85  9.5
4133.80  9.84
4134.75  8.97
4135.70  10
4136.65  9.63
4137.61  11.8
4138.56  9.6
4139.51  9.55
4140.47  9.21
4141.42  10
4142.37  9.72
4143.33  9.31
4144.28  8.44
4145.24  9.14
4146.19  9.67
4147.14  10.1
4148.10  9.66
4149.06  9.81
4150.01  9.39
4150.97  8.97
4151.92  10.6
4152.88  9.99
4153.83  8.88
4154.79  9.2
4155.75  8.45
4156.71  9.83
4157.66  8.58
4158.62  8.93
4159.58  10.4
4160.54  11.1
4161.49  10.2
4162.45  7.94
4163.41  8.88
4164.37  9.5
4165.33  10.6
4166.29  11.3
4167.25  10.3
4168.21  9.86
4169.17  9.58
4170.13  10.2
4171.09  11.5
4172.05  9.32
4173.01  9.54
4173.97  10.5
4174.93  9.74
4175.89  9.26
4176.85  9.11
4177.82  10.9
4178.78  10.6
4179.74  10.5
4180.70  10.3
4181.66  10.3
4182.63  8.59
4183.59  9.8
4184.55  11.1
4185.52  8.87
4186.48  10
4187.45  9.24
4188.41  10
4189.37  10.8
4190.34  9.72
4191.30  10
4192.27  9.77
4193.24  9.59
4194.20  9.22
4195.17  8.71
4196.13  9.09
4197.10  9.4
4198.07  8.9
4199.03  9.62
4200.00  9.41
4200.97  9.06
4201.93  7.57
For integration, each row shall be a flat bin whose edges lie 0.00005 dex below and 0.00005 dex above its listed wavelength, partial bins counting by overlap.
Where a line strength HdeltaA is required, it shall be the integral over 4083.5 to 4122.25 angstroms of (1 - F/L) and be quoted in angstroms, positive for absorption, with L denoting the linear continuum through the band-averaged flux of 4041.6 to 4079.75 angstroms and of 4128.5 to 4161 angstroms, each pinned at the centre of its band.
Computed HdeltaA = 3.96 angstroms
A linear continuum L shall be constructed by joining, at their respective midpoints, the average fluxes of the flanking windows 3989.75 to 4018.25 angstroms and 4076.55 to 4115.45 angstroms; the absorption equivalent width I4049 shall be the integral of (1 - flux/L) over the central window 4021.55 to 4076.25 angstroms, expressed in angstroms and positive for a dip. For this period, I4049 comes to -3.04 angstroms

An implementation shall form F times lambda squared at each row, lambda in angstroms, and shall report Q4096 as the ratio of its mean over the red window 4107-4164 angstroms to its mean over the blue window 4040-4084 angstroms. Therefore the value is 0.96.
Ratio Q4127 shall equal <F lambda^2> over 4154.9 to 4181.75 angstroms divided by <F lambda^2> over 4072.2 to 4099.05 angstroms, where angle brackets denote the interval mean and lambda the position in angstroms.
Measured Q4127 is 1.1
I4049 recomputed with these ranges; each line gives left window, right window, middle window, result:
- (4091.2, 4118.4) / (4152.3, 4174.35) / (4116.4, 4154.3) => -1.7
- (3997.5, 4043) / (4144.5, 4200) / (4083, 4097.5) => 1.6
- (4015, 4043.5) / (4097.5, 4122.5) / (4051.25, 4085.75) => -2.1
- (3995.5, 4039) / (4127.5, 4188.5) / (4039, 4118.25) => 2.8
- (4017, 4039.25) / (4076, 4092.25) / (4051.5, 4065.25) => -0.9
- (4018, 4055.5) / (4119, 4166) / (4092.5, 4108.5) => 2.0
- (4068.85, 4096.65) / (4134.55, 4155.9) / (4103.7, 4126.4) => 1.3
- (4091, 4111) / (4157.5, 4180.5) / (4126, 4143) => -0.8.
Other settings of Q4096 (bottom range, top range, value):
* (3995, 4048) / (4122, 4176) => 1.03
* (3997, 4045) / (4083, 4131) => 0.94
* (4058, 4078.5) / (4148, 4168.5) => 0.98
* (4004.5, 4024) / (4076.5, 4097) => 0.93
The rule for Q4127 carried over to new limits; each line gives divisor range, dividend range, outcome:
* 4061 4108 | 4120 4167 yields 1.06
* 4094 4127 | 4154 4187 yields 1.12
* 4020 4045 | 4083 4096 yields 0.94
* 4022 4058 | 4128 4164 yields 1.01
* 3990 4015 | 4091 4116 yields 0.90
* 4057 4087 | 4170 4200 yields 1.03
